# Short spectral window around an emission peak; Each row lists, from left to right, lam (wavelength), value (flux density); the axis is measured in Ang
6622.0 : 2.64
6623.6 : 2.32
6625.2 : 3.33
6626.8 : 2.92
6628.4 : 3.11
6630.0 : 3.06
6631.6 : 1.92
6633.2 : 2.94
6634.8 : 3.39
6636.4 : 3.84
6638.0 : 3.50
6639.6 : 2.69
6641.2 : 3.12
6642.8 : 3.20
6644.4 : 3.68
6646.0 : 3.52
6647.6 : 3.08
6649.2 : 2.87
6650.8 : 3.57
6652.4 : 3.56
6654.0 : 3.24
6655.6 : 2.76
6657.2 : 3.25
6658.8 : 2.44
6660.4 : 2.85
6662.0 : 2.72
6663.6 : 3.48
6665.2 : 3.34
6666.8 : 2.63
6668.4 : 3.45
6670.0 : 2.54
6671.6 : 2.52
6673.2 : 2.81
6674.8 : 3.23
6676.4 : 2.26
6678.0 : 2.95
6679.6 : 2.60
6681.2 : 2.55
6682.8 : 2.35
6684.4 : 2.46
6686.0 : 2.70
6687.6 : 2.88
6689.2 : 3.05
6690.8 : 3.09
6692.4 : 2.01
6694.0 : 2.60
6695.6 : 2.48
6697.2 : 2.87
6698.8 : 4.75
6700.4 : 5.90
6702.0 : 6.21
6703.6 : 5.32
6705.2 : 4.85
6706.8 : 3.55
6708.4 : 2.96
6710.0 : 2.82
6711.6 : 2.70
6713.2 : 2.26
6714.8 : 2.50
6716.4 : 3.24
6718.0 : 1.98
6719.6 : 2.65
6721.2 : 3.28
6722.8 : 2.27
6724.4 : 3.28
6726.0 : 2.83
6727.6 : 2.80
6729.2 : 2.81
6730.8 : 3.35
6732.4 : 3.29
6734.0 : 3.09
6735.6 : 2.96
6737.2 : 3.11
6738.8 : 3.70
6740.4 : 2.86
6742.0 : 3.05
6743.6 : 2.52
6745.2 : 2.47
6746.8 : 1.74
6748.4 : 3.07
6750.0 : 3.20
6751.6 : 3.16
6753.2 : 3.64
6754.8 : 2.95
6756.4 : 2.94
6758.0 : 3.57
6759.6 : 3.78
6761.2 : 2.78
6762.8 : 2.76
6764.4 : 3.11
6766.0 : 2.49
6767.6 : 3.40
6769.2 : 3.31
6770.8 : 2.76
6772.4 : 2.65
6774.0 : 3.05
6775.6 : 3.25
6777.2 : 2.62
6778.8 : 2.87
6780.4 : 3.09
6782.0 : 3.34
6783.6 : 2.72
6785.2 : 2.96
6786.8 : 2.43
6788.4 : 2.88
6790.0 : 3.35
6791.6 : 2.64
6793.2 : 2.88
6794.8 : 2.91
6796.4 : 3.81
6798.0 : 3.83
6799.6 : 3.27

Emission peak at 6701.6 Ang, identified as H-beta 4861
